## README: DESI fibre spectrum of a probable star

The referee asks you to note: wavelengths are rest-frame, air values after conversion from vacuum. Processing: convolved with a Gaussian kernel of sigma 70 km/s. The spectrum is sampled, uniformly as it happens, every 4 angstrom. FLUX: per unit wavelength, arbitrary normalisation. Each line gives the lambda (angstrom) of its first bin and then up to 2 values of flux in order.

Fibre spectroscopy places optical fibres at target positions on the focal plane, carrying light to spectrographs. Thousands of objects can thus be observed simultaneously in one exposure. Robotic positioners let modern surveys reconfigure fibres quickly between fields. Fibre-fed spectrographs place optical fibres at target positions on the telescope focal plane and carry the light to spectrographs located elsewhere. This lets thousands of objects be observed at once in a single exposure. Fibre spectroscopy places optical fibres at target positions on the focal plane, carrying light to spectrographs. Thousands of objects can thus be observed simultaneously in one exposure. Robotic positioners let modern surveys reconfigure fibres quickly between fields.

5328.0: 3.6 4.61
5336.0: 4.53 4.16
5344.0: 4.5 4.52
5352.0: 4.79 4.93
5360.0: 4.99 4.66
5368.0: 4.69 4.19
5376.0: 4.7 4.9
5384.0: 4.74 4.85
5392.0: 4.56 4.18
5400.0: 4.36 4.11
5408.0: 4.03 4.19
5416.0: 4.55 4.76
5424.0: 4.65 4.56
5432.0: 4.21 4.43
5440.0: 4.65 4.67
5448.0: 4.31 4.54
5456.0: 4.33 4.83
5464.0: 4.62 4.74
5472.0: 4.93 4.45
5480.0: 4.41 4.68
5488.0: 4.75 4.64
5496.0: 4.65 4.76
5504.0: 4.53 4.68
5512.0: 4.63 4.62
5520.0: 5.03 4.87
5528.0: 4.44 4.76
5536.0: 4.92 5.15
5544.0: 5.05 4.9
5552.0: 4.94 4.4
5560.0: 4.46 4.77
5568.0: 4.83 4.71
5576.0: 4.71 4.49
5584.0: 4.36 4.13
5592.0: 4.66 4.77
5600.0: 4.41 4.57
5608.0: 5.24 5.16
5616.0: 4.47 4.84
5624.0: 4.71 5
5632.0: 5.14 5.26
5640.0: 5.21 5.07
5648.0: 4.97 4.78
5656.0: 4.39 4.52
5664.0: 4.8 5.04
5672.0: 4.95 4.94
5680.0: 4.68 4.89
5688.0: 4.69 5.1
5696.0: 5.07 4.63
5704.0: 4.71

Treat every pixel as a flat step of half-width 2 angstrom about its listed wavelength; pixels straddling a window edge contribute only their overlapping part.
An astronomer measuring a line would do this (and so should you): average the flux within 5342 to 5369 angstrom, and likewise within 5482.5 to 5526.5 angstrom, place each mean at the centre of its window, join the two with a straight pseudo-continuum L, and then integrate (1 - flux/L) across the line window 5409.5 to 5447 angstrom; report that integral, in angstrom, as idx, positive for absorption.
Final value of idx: 1.7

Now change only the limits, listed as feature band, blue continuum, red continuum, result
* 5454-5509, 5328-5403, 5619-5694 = 0.67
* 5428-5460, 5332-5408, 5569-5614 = 0.80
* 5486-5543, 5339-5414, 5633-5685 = -0.51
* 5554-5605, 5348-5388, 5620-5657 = 3.62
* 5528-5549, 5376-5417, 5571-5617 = -1.46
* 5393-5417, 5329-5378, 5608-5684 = 2.08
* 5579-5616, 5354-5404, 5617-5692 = 1.47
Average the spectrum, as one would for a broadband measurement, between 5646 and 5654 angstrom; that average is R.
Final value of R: 4.88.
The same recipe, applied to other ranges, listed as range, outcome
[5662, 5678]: 4.93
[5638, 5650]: 5.08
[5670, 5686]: 4.87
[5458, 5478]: 4.71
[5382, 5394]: 4.72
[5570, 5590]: 4.48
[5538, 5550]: 5.03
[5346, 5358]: 4.75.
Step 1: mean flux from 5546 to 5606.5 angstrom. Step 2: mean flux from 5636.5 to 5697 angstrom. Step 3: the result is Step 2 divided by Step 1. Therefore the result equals 1.1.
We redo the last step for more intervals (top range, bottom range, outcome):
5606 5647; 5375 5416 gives 1.12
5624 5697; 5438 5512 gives 1.06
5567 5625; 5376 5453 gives 1.04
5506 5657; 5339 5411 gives 1.05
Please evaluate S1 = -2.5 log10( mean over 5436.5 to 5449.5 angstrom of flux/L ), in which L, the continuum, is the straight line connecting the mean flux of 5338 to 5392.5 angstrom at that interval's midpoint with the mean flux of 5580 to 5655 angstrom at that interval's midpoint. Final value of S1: 0.04 mag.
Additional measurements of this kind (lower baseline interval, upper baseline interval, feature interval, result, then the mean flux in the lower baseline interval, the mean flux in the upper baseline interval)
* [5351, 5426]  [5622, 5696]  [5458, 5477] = -0.01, 4.57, 4.9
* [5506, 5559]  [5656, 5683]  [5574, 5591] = 0.08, 4.79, 4.79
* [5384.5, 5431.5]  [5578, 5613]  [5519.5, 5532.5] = -0.04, 4.44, 4.63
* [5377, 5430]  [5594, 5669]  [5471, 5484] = 0.01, 4.5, 4.86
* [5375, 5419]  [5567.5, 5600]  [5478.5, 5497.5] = -0.03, 4.47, 4.56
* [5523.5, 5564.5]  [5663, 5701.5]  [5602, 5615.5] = -0.02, 4.78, 4.88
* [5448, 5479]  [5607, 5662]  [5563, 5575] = 0.01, 4.61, 4.91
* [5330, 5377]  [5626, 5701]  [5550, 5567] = 0.03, 4.6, 4.91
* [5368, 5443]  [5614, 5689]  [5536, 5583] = -0.01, 4.49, 4.86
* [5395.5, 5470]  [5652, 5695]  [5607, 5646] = -0.06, 4.46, 4.81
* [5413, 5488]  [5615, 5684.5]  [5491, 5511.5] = 0.00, 4.57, 4.88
